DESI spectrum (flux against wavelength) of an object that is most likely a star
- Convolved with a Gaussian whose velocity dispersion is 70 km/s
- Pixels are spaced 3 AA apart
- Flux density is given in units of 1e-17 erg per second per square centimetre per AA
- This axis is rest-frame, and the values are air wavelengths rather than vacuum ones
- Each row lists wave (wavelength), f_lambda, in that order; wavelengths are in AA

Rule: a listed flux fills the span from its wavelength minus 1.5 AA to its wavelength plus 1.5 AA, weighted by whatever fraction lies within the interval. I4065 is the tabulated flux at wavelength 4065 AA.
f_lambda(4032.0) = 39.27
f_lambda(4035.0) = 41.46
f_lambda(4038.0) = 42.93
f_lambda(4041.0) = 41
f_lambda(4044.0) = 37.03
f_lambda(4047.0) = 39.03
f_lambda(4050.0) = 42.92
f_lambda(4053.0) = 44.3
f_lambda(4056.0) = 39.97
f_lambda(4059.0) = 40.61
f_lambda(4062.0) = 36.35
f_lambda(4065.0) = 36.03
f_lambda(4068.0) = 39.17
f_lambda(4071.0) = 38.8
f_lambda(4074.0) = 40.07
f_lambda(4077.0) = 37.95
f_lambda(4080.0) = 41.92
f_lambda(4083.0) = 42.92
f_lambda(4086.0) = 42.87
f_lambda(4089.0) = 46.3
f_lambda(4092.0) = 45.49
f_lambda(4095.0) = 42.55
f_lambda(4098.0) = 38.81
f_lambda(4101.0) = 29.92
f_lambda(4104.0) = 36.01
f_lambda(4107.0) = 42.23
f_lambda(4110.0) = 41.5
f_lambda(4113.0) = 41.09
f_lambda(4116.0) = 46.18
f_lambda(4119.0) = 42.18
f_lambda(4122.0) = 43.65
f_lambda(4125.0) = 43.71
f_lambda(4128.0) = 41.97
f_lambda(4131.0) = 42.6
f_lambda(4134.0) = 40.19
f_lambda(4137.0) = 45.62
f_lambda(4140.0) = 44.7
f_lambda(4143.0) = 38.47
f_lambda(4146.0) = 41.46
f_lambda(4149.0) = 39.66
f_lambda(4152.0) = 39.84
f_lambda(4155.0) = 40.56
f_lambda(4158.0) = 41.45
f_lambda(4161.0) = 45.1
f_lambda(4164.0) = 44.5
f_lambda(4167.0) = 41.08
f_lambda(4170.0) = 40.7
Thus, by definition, 36.03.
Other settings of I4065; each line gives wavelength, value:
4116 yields 46.18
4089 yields 46.3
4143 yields 38.47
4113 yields 41.09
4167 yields 41.08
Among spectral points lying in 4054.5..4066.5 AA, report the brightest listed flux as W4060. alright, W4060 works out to 40.61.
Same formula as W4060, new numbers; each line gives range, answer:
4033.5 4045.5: 42.93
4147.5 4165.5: 45.1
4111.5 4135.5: 46.18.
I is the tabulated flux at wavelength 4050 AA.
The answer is 42.92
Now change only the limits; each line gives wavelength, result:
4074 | 40.07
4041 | 41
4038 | 42.93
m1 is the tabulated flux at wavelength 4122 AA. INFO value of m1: 43.65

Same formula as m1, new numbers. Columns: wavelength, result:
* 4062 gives 36.35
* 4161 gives 45.1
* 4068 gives 39.17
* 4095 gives 42.55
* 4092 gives 45.49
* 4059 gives 40.61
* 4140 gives 44.7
